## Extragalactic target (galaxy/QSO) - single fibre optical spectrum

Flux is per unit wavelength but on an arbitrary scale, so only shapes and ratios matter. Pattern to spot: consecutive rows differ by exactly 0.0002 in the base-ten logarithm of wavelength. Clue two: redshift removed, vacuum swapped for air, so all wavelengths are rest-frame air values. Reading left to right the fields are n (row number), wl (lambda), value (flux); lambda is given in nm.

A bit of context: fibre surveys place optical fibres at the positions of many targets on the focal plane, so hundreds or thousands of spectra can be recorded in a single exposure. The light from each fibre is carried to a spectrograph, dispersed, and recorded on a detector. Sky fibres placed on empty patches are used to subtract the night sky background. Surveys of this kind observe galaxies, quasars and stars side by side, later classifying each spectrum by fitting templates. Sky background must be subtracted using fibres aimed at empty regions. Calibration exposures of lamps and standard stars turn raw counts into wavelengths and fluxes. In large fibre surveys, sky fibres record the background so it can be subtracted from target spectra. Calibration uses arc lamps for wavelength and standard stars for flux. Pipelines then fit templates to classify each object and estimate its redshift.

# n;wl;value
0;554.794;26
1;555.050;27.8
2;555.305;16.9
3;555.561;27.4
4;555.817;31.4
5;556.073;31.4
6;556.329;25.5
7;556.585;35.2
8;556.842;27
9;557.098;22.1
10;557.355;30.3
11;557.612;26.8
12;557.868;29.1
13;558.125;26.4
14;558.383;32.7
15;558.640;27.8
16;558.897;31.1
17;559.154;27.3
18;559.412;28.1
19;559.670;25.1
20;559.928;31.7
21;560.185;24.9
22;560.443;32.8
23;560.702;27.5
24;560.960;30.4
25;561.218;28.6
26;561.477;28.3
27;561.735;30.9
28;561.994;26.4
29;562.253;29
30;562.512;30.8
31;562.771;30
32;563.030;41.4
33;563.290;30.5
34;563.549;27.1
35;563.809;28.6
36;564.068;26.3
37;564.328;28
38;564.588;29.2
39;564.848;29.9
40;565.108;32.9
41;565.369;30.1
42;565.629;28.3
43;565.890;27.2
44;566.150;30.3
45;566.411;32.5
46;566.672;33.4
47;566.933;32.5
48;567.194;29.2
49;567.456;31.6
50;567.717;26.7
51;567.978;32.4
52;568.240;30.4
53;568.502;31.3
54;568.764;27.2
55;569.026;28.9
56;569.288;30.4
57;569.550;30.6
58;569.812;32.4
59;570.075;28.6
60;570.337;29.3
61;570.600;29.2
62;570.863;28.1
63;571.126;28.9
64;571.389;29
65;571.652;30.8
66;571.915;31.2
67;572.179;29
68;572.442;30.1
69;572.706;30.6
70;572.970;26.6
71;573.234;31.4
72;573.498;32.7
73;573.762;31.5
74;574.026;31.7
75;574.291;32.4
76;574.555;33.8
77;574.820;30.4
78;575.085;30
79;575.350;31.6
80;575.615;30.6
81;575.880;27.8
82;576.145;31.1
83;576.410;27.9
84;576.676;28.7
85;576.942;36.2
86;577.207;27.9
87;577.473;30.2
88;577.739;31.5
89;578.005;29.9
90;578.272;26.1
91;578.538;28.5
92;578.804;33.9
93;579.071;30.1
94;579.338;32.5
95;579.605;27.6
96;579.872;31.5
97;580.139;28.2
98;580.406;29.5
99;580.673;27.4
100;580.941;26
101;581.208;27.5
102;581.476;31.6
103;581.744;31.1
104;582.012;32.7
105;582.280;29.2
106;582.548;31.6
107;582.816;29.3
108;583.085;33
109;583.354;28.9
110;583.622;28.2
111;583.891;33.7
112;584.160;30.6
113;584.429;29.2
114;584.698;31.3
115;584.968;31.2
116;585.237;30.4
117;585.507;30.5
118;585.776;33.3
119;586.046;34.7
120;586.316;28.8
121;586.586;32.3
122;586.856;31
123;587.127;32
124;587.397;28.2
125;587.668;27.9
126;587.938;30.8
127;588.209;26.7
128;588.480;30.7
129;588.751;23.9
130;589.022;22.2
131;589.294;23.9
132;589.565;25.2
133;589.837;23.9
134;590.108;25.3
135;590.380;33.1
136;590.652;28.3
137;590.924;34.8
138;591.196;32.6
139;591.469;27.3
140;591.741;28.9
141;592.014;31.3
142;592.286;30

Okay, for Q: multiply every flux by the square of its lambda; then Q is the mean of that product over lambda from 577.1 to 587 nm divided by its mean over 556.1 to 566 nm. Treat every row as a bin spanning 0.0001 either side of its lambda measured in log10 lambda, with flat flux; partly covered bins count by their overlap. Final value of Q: 1.1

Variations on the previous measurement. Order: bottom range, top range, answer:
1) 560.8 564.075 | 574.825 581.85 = 1.05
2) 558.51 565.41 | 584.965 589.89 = 1.07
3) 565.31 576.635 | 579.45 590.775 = 1.02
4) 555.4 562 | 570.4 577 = 1.12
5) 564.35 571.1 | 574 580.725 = 1.04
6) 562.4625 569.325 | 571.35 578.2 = 1.04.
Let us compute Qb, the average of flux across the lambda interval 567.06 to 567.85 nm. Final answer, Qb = 29.2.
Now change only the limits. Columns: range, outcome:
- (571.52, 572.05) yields 31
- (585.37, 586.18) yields 32.8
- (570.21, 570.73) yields 29.2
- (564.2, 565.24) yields 30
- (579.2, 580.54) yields 29.9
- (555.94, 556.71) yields 30.7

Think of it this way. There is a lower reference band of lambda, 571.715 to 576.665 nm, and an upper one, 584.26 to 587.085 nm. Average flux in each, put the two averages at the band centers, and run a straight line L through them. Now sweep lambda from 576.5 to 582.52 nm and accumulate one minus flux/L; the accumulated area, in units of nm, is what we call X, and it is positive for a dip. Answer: 0.19 nm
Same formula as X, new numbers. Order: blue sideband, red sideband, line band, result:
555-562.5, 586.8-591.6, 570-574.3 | -0.269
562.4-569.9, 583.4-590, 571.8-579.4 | -0.186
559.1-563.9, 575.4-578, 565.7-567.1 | -0.060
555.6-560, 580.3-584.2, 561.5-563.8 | -0.125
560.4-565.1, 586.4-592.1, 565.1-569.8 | -0.118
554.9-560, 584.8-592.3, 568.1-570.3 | -0.114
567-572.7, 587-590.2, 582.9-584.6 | -0.188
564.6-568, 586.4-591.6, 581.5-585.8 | -0.289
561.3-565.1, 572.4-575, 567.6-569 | 0.041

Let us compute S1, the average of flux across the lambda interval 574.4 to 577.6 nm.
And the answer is 30.5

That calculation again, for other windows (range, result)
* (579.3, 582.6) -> 29.6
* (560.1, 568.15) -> 30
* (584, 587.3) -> 31.3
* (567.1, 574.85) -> 30.2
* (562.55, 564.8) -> 30.2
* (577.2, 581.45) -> 29.4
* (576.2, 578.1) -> 30.4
